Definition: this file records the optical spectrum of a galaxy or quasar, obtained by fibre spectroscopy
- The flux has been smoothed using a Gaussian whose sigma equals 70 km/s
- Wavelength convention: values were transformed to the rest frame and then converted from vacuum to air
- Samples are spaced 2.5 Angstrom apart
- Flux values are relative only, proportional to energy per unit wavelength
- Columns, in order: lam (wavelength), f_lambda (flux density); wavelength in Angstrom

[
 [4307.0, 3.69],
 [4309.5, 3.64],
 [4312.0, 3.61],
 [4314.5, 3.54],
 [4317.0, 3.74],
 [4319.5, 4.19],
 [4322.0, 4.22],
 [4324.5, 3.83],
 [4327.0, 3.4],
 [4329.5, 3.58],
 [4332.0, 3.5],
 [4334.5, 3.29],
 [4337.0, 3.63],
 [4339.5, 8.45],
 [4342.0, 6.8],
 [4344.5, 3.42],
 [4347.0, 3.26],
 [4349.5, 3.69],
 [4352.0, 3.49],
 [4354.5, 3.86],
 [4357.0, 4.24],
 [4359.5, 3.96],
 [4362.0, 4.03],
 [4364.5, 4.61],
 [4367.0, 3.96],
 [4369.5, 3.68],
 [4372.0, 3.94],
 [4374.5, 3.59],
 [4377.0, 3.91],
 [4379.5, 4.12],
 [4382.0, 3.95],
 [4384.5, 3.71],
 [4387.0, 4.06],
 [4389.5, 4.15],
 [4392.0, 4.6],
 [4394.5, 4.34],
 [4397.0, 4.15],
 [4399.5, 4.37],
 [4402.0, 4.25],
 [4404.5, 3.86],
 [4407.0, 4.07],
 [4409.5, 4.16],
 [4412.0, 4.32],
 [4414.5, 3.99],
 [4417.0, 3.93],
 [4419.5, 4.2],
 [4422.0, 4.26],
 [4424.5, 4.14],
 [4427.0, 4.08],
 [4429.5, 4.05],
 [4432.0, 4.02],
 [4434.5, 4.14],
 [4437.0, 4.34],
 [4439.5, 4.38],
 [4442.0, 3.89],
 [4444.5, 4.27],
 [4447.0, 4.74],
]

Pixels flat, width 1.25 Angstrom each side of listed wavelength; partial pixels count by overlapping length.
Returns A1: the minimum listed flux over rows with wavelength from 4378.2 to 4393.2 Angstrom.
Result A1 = 3.71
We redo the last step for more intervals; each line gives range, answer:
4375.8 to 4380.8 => 3.91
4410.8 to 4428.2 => 3.93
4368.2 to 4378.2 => 3.59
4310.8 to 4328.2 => 3.4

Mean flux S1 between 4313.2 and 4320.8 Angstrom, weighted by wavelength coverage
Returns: 3.82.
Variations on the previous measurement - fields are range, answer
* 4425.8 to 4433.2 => 4.05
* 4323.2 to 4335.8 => 3.52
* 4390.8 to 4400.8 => 4.36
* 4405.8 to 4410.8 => 4.12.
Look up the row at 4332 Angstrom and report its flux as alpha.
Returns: 3.5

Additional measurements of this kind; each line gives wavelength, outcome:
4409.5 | 4.16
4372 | 3.94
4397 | 4.15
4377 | 3.91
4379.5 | 4.12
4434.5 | 4.14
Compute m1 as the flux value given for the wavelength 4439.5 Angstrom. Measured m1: 4.38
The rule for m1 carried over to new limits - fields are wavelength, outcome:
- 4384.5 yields 3.71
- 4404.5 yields 3.86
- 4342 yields 6.8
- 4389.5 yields 4.15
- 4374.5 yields 3.59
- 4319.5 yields 4.19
